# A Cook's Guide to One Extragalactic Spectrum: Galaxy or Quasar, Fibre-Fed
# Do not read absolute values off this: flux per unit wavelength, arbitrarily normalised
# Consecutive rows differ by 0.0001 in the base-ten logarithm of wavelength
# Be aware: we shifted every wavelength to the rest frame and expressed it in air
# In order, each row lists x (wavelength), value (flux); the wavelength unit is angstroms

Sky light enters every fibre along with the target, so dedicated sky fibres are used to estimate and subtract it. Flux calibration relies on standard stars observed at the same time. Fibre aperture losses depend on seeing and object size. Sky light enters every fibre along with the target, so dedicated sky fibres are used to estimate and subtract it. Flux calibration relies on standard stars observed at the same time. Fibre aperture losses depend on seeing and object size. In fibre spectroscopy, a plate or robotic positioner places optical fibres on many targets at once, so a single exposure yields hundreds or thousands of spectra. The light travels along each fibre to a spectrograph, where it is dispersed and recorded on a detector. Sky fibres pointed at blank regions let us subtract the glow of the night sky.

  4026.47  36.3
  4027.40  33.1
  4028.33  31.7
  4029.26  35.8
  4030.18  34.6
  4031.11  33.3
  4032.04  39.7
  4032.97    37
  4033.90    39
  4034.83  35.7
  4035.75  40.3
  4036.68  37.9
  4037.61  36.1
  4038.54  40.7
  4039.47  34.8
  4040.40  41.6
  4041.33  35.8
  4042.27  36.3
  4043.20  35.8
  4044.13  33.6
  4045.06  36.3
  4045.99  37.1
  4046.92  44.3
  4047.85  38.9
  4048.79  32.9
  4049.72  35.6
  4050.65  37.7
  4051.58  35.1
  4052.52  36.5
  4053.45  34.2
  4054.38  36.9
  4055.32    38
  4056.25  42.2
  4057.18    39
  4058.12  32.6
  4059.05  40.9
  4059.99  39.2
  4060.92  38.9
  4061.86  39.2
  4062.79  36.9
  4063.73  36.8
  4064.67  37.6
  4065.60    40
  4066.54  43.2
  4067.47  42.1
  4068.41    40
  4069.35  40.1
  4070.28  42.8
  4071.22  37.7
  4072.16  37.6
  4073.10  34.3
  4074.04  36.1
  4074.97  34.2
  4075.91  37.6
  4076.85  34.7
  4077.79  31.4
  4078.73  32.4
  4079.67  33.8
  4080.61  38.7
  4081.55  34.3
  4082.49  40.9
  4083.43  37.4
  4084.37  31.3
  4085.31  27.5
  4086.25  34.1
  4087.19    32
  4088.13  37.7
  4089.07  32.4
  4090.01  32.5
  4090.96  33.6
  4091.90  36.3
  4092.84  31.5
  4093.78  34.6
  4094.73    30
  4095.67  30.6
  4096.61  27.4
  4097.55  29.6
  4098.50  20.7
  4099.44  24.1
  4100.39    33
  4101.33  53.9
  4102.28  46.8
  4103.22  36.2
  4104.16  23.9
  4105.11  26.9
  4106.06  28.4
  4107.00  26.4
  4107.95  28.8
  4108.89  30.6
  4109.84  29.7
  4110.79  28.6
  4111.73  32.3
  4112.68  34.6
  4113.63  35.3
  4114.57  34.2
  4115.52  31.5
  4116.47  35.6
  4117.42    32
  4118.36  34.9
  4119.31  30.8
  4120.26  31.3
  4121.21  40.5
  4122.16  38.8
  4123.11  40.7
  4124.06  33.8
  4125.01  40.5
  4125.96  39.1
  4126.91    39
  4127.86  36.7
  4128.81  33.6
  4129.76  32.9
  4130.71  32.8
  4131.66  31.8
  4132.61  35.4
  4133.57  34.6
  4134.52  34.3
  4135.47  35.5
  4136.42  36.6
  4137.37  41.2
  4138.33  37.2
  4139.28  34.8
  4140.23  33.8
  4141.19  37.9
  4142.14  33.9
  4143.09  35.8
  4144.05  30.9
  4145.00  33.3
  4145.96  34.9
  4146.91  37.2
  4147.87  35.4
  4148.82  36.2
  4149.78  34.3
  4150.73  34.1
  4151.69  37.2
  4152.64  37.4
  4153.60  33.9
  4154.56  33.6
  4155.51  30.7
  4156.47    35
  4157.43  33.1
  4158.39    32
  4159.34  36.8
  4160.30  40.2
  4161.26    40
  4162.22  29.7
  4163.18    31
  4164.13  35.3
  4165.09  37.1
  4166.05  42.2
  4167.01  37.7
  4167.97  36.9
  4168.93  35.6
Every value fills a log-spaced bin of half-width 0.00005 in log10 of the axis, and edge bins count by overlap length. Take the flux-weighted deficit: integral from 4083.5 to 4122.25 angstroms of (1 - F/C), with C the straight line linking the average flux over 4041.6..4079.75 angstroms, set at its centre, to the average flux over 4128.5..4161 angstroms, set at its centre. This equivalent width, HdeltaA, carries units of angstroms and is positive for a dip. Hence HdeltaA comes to 4.0 angstroms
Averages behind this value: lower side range 37.4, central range 32.5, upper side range 35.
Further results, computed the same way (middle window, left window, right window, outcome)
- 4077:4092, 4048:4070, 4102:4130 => 0.9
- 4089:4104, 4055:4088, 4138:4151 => 1.3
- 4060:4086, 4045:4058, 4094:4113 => -1.6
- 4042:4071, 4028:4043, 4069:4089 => -1.5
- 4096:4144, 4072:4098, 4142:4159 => 0.2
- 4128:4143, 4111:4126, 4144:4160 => -0.1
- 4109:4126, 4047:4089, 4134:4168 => 0.7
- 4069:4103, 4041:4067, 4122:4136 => 2.1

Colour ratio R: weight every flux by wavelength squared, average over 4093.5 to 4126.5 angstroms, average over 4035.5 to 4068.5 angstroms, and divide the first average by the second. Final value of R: 0.9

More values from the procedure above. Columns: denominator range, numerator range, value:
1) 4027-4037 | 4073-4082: 0.98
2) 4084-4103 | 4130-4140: 1.09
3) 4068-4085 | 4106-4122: 0.91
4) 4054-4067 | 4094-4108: 0.82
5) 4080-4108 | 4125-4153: 1.11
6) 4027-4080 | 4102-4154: 0.96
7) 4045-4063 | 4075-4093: 0.92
